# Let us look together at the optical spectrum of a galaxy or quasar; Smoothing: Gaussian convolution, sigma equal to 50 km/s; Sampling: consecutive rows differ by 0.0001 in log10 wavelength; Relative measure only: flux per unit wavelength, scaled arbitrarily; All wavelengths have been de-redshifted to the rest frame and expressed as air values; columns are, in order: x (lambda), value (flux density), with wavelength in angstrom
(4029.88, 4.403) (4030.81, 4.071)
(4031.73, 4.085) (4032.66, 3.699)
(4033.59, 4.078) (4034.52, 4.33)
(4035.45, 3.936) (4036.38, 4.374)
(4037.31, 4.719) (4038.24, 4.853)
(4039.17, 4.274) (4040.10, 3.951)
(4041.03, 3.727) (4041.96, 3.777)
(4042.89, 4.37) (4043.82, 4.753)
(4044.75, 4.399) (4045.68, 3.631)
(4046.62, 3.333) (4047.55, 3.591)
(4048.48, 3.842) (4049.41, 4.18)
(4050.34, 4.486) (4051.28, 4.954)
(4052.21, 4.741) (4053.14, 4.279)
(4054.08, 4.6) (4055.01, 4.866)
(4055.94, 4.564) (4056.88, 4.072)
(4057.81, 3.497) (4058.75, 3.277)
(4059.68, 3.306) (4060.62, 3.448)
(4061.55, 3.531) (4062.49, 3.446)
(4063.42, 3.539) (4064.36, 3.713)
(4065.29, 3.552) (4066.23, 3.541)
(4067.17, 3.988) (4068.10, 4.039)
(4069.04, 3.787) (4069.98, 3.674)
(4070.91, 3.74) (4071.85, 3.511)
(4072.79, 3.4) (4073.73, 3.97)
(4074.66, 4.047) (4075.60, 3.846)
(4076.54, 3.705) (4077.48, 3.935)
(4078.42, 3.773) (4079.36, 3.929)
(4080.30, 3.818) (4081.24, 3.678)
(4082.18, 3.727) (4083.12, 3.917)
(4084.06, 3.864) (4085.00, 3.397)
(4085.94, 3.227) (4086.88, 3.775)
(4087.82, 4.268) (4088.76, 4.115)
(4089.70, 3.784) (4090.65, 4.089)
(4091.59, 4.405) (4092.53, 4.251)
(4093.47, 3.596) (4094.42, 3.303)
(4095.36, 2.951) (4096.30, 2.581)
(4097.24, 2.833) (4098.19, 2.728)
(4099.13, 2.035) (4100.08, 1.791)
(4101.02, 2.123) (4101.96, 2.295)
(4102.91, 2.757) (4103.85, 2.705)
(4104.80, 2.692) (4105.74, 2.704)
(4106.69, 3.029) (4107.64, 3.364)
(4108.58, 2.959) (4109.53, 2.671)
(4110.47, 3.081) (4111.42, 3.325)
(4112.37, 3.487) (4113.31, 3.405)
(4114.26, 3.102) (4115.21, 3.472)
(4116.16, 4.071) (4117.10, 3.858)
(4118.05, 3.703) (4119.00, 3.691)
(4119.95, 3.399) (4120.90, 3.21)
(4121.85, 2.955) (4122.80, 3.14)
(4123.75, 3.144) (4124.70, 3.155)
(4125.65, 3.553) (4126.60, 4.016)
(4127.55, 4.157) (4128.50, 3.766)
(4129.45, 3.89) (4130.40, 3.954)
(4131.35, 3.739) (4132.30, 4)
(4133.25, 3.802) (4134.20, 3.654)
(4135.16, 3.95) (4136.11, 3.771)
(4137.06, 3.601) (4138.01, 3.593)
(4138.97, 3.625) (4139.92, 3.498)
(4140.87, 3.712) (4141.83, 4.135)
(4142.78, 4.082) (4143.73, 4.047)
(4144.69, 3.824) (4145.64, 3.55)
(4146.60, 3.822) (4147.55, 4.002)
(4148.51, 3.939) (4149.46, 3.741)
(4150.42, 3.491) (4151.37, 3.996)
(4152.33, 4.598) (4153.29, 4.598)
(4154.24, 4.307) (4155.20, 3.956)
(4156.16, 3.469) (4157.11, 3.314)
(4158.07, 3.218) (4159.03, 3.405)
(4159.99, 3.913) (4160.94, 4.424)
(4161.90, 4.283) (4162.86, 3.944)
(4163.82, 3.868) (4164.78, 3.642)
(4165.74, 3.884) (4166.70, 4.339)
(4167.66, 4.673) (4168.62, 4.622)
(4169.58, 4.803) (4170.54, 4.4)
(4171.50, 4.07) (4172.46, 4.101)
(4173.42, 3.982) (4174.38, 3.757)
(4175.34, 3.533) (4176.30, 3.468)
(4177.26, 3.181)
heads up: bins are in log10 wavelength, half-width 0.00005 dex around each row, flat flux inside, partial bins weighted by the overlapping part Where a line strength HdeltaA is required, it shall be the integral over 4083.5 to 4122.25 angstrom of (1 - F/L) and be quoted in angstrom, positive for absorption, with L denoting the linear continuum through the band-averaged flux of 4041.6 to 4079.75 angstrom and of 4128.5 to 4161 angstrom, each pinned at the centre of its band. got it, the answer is 6.29 angstrom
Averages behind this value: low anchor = 3.92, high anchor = 3.83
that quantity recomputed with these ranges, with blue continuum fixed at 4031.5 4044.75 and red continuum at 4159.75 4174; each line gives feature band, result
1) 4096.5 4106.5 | 4.1 angstrom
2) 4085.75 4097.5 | 1.6 angstrom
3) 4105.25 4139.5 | 5.7 angstrom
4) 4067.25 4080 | 1.2 angstrom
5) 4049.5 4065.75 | 0.8 angstrom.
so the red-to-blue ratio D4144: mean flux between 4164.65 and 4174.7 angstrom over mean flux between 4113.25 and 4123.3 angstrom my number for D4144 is 1.23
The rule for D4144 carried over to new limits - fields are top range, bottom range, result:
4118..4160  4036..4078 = 0.94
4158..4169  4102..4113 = 1.37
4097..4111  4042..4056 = 0.62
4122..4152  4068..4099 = 1.02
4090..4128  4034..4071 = 0.80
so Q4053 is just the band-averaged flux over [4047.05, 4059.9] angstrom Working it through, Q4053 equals 4.18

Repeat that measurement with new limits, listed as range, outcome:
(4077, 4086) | 3.75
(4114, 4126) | 3.42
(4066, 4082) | 3.79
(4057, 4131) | 3.45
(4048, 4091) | 3.88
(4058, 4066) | 3.48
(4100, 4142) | 3.38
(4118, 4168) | 3.79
